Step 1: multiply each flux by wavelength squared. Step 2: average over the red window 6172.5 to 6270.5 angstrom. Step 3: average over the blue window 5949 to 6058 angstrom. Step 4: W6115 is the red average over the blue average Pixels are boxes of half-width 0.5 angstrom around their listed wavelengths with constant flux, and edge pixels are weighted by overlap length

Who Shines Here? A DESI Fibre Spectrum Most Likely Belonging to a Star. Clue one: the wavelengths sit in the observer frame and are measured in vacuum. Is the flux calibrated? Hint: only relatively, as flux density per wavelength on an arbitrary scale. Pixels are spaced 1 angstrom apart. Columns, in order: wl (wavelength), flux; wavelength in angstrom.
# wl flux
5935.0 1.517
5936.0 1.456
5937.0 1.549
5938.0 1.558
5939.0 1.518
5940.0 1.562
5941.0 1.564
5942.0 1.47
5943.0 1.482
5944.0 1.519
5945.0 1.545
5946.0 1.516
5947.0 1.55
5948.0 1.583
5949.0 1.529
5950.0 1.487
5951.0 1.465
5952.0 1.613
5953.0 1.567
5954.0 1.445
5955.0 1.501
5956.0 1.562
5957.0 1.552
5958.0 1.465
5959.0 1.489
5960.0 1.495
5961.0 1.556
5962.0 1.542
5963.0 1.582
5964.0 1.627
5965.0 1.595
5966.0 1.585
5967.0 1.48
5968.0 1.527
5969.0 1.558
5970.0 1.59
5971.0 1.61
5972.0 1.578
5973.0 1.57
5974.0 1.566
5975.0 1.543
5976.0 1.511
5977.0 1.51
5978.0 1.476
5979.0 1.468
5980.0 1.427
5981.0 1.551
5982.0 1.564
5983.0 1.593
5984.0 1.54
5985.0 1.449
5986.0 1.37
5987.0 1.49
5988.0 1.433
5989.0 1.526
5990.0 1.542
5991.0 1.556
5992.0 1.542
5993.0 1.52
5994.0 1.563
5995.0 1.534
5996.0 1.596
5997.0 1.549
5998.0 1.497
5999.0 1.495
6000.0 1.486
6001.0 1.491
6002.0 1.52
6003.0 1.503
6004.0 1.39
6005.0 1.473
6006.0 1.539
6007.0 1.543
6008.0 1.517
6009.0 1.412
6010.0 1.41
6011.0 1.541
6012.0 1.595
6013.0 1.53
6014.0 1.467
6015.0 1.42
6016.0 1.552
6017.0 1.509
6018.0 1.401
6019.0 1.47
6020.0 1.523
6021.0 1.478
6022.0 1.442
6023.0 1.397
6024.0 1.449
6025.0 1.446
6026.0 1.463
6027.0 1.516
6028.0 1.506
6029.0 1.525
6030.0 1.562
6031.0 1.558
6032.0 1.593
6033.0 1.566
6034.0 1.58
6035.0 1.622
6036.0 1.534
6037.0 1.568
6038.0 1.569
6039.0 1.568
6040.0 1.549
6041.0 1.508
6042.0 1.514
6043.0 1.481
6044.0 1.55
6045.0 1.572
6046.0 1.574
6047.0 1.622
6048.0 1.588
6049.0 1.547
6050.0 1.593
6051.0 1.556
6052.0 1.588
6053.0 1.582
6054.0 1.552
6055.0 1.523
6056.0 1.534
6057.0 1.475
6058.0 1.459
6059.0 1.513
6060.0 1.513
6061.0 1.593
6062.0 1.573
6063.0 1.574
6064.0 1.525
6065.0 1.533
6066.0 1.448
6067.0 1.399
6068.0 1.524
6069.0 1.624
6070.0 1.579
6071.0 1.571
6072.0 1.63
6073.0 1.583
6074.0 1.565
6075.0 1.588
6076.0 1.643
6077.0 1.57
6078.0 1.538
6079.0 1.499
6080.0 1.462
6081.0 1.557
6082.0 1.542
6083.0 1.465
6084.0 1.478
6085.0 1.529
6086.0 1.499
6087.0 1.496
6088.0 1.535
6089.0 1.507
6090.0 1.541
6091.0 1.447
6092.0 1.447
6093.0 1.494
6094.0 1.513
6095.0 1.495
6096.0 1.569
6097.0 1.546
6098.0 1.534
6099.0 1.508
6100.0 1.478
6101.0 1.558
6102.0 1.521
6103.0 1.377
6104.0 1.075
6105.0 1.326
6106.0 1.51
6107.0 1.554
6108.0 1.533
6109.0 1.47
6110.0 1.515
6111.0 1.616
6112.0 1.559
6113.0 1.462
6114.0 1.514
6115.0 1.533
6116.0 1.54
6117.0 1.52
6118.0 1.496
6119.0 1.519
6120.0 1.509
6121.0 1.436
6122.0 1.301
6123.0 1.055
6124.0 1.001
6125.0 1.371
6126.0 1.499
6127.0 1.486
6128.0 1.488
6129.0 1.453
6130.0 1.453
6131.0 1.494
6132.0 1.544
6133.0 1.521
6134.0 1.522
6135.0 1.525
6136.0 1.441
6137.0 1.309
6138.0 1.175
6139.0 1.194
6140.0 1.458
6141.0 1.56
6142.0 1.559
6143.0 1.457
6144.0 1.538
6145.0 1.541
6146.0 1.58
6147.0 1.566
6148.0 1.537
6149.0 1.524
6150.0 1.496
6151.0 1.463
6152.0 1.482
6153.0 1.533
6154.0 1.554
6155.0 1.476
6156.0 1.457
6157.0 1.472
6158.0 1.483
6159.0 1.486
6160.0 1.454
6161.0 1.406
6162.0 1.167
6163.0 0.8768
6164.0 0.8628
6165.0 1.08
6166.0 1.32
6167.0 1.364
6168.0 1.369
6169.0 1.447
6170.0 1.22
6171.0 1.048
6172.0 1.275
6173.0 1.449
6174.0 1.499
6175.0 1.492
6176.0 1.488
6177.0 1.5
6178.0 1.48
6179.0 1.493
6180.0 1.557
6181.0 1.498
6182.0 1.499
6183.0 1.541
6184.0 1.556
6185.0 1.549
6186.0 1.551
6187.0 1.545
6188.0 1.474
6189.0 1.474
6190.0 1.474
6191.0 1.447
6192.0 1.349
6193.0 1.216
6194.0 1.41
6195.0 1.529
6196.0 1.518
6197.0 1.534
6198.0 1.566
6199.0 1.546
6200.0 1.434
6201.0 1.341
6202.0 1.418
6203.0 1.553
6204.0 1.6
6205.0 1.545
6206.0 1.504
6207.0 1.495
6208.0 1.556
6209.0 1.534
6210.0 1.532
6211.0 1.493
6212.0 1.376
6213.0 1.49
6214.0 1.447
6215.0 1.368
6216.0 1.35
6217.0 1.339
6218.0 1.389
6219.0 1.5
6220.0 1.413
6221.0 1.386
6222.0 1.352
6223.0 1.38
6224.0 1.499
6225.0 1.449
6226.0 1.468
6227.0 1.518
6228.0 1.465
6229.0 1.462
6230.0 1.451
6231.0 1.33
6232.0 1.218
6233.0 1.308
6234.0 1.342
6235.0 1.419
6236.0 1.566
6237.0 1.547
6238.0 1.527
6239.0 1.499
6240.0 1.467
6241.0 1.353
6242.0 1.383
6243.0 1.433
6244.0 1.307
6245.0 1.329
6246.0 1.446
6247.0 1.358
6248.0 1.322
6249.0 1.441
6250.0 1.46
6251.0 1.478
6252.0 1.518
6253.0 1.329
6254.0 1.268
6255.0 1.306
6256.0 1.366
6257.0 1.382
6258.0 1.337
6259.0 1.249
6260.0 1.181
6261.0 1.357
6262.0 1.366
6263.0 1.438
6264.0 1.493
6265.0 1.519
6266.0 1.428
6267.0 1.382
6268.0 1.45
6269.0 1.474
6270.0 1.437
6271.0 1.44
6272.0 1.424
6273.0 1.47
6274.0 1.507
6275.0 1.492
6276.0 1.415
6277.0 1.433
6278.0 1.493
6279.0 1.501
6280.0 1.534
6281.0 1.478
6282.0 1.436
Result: 1.0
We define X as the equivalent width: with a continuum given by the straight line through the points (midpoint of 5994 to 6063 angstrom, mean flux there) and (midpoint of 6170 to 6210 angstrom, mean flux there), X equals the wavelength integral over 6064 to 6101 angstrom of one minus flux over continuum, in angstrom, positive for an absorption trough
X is -0.5 angstrom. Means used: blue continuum 1.52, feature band 1.53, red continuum 1.47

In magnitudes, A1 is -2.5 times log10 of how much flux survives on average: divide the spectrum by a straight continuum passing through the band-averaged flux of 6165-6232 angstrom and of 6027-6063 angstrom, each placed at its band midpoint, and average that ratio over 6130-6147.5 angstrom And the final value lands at 0.01 mag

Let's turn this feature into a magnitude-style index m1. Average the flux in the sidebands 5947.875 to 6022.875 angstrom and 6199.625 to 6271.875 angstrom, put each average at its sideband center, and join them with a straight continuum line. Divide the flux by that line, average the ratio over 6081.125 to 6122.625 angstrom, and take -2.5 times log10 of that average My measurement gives -0.01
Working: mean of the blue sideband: 1.52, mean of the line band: 1.49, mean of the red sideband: 1.42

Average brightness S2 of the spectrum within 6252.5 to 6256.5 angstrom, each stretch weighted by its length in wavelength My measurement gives 1.32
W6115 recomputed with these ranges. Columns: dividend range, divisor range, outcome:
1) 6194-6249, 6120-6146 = 1.05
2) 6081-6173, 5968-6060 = 0.98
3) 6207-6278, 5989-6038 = 1.01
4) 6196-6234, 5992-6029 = 1.04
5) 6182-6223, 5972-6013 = 1.04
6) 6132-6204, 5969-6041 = 1.00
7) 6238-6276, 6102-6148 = 1.01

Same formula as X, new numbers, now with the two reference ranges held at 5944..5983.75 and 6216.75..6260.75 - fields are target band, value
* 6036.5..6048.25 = -0.4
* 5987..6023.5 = 0.4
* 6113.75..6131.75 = 0.4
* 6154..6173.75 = 1.7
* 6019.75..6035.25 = -0.1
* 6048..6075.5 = -1.1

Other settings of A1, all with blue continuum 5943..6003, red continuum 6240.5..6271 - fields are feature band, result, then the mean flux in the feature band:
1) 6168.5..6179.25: 0.02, 1.4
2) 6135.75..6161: -0.02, 1.47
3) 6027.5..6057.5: -0.04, 1.56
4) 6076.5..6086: -0.03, 1.51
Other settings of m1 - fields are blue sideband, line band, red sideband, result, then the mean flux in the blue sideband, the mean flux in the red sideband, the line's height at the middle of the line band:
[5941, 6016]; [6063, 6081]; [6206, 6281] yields -0.04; 1.52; 1.42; 1.49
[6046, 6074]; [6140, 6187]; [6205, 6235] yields 0.03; 1.55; 1.43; 1.47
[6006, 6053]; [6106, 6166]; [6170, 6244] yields 0.03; 1.52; 1.45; 1.48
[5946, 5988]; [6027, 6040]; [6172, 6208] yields -0.03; 1.53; 1.49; 1.52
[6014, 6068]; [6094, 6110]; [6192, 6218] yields 0.02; 1.53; 1.46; 1.5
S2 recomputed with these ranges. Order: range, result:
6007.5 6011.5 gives 1.47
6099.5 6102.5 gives 1.52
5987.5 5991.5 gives 1.51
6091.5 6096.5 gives 1.5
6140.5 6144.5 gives 1.53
